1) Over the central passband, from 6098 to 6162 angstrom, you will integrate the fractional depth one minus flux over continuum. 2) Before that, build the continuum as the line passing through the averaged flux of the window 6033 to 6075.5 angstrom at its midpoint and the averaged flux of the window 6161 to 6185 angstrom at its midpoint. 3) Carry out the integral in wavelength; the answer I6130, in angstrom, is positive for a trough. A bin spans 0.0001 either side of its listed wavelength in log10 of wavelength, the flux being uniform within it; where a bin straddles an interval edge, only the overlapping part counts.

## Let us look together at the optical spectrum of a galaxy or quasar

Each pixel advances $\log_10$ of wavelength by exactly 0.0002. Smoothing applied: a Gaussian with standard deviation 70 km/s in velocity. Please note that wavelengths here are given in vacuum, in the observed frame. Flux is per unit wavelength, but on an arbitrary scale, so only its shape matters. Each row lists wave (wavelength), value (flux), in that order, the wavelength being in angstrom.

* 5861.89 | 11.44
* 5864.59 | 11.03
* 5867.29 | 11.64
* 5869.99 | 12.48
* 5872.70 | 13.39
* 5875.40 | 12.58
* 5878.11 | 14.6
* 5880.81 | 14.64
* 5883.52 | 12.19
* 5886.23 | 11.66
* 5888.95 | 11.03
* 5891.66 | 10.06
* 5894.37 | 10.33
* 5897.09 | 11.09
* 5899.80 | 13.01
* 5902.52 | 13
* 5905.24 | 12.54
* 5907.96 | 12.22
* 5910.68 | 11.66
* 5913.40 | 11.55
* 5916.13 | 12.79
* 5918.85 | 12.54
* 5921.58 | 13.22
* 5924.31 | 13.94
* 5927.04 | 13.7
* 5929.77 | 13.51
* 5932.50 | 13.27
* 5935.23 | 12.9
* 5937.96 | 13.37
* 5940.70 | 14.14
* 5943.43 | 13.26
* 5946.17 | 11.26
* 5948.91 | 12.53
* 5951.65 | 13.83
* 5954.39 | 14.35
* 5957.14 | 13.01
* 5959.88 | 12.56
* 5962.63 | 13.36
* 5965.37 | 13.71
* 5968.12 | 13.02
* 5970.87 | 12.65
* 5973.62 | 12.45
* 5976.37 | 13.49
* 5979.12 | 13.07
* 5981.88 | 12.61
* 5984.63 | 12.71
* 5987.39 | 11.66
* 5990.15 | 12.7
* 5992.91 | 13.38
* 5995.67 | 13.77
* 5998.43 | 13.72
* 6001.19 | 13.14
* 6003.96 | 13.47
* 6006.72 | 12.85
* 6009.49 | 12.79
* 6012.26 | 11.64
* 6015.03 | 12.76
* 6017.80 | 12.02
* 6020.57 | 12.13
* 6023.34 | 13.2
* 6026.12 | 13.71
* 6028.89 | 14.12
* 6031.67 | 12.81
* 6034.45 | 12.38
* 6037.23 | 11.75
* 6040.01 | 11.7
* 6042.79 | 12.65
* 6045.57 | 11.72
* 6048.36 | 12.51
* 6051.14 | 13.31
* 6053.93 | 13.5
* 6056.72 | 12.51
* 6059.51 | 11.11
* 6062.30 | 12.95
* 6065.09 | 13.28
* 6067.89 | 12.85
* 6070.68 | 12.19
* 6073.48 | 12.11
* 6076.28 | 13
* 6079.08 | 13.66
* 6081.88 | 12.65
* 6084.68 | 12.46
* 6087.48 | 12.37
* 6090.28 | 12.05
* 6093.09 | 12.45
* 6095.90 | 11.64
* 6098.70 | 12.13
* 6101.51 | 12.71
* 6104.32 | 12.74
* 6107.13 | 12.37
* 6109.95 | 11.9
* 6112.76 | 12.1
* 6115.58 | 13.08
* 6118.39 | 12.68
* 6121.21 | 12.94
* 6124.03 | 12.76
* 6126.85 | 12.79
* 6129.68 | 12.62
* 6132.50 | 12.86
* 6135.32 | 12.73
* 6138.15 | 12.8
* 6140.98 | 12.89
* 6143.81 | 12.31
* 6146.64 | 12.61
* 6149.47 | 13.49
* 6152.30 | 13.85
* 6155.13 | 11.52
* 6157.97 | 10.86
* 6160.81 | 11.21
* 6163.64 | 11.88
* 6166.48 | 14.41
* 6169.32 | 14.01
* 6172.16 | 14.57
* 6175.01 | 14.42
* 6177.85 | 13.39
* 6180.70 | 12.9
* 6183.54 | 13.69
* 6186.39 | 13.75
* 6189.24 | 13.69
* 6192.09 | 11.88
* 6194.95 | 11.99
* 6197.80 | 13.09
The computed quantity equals 3.0 angstrom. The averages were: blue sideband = 12.4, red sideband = 13.5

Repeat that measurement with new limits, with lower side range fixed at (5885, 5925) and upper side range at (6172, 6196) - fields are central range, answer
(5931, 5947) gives -1.2 angstrom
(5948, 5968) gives -1.8 angstrom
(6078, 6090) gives 0.1 angstrom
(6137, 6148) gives 0.4 angstrom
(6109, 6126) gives 0.5 angstrom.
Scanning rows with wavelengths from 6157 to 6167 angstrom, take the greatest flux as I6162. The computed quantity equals 14.41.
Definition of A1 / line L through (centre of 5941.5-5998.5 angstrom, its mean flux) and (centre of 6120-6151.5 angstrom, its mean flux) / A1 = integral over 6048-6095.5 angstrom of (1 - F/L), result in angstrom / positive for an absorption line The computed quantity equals 1.0 angstrom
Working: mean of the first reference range 13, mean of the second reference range 12.8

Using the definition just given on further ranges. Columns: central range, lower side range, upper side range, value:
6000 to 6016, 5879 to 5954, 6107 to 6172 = -0.17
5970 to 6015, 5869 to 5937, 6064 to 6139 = -1.10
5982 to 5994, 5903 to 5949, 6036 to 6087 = 0.12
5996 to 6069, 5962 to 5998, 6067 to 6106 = 0.08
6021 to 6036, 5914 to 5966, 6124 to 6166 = -0.30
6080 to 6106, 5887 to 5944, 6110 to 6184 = 0.83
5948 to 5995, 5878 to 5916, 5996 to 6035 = -1.53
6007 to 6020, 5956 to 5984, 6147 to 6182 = 0.66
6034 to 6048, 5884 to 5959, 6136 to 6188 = 0.82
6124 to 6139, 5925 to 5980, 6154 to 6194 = 0.33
